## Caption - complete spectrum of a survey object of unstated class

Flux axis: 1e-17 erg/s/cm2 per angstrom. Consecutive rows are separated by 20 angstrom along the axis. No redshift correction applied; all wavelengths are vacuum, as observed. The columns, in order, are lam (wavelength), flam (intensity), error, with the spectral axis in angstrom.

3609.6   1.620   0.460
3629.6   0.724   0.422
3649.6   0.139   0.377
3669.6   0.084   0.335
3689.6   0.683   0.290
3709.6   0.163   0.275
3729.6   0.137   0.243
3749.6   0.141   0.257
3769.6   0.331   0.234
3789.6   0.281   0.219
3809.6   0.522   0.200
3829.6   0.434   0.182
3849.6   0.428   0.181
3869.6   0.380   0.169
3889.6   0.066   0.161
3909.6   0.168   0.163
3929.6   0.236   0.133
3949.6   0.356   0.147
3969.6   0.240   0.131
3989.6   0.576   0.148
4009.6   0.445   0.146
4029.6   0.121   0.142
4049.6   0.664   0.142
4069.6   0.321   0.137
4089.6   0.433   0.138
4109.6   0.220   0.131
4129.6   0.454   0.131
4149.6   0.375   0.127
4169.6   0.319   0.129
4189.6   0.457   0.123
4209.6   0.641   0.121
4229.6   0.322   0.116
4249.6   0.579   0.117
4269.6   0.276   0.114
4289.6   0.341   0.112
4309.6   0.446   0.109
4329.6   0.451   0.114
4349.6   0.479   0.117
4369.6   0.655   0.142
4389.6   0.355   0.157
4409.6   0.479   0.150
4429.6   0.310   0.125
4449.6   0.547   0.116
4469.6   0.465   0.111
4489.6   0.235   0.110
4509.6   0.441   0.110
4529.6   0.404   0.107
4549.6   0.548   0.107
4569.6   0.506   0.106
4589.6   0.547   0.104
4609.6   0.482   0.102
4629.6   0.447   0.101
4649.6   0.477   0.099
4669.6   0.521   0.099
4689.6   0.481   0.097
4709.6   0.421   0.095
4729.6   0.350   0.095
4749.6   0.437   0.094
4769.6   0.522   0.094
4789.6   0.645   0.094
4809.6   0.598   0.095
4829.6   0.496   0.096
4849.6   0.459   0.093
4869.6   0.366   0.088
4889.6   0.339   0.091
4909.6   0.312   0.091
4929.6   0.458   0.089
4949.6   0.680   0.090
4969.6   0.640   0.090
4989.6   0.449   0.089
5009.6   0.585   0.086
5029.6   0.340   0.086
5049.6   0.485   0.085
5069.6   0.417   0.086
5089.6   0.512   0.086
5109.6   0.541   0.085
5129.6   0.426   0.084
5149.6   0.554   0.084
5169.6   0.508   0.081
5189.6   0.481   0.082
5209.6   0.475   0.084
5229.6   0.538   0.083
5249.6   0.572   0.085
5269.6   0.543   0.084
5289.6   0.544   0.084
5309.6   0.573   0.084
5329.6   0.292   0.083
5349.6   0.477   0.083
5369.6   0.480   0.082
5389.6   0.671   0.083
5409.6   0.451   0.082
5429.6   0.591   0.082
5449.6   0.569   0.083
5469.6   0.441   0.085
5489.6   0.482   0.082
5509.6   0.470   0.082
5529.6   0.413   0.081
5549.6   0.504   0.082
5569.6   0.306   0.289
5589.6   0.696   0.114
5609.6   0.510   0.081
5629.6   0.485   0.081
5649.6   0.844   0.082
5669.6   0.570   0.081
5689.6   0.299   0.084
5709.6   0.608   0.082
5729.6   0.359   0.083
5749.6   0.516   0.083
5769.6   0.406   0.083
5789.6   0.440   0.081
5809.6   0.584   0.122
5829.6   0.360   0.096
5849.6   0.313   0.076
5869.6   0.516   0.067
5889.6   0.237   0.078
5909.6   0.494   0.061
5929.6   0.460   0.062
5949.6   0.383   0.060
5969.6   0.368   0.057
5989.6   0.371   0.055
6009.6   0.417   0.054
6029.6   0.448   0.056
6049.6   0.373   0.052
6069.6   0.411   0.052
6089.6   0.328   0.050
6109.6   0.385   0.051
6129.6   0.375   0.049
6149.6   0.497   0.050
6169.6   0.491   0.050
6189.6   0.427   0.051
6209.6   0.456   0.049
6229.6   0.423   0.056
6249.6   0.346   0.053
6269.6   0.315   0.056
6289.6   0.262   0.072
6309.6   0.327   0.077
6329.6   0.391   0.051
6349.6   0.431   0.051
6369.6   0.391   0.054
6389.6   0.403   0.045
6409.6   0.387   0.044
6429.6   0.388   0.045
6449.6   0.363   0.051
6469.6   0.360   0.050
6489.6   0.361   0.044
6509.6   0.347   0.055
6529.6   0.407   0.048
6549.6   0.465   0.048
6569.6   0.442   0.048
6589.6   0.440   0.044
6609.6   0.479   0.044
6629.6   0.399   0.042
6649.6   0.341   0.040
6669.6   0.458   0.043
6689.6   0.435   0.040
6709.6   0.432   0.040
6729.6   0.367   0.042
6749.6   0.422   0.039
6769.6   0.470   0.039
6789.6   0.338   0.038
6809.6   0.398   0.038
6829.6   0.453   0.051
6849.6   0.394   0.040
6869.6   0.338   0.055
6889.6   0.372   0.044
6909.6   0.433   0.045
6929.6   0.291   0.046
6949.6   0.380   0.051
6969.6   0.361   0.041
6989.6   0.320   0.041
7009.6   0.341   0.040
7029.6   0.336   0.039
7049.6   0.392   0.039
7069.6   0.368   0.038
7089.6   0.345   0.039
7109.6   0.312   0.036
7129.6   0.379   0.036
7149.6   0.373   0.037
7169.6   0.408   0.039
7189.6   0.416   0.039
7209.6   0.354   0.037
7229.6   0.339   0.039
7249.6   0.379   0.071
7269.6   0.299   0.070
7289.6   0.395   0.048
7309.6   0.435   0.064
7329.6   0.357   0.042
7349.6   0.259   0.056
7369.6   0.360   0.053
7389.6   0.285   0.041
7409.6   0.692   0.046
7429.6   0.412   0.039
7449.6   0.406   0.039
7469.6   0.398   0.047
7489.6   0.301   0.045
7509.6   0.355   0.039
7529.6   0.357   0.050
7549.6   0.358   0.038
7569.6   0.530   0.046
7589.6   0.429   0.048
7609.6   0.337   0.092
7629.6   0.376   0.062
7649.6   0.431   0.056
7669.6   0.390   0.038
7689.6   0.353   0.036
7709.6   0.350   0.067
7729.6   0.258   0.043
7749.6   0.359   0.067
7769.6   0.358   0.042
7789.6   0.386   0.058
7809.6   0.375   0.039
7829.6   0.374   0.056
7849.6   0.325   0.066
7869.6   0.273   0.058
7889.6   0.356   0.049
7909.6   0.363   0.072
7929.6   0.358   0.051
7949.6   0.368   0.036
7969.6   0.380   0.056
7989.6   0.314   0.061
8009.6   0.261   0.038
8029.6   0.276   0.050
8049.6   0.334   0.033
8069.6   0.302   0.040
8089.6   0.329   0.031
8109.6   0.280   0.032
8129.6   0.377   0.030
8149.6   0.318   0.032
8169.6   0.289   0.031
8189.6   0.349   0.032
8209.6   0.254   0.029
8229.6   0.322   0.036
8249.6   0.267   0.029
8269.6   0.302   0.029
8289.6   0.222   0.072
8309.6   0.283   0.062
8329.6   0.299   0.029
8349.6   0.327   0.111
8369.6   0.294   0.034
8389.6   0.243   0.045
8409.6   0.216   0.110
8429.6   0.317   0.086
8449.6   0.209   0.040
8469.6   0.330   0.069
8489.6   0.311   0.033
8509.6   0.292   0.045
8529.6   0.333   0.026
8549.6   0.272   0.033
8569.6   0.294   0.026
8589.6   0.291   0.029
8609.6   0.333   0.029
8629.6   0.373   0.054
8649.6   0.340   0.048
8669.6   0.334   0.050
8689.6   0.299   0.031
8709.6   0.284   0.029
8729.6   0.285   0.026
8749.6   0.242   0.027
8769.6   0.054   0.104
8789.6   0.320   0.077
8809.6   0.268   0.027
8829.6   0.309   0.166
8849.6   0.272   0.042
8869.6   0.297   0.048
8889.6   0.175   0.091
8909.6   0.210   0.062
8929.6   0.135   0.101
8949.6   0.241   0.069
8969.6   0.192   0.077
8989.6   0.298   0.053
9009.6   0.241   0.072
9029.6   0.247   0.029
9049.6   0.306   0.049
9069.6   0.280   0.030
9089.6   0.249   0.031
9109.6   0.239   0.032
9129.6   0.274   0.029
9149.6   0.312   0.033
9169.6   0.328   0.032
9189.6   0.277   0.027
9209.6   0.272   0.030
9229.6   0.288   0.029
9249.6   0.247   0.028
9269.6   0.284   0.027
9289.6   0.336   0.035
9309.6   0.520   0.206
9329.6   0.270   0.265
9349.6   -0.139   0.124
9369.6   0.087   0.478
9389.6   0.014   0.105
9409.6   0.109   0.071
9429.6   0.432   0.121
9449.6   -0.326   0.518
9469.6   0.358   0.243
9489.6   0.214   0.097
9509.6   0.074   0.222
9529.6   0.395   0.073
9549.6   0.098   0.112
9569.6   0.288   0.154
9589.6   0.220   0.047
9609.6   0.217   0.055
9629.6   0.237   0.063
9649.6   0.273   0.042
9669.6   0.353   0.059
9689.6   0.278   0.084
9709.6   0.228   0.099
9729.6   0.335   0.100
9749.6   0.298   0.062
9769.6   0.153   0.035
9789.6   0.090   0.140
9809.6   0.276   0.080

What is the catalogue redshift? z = 0.128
